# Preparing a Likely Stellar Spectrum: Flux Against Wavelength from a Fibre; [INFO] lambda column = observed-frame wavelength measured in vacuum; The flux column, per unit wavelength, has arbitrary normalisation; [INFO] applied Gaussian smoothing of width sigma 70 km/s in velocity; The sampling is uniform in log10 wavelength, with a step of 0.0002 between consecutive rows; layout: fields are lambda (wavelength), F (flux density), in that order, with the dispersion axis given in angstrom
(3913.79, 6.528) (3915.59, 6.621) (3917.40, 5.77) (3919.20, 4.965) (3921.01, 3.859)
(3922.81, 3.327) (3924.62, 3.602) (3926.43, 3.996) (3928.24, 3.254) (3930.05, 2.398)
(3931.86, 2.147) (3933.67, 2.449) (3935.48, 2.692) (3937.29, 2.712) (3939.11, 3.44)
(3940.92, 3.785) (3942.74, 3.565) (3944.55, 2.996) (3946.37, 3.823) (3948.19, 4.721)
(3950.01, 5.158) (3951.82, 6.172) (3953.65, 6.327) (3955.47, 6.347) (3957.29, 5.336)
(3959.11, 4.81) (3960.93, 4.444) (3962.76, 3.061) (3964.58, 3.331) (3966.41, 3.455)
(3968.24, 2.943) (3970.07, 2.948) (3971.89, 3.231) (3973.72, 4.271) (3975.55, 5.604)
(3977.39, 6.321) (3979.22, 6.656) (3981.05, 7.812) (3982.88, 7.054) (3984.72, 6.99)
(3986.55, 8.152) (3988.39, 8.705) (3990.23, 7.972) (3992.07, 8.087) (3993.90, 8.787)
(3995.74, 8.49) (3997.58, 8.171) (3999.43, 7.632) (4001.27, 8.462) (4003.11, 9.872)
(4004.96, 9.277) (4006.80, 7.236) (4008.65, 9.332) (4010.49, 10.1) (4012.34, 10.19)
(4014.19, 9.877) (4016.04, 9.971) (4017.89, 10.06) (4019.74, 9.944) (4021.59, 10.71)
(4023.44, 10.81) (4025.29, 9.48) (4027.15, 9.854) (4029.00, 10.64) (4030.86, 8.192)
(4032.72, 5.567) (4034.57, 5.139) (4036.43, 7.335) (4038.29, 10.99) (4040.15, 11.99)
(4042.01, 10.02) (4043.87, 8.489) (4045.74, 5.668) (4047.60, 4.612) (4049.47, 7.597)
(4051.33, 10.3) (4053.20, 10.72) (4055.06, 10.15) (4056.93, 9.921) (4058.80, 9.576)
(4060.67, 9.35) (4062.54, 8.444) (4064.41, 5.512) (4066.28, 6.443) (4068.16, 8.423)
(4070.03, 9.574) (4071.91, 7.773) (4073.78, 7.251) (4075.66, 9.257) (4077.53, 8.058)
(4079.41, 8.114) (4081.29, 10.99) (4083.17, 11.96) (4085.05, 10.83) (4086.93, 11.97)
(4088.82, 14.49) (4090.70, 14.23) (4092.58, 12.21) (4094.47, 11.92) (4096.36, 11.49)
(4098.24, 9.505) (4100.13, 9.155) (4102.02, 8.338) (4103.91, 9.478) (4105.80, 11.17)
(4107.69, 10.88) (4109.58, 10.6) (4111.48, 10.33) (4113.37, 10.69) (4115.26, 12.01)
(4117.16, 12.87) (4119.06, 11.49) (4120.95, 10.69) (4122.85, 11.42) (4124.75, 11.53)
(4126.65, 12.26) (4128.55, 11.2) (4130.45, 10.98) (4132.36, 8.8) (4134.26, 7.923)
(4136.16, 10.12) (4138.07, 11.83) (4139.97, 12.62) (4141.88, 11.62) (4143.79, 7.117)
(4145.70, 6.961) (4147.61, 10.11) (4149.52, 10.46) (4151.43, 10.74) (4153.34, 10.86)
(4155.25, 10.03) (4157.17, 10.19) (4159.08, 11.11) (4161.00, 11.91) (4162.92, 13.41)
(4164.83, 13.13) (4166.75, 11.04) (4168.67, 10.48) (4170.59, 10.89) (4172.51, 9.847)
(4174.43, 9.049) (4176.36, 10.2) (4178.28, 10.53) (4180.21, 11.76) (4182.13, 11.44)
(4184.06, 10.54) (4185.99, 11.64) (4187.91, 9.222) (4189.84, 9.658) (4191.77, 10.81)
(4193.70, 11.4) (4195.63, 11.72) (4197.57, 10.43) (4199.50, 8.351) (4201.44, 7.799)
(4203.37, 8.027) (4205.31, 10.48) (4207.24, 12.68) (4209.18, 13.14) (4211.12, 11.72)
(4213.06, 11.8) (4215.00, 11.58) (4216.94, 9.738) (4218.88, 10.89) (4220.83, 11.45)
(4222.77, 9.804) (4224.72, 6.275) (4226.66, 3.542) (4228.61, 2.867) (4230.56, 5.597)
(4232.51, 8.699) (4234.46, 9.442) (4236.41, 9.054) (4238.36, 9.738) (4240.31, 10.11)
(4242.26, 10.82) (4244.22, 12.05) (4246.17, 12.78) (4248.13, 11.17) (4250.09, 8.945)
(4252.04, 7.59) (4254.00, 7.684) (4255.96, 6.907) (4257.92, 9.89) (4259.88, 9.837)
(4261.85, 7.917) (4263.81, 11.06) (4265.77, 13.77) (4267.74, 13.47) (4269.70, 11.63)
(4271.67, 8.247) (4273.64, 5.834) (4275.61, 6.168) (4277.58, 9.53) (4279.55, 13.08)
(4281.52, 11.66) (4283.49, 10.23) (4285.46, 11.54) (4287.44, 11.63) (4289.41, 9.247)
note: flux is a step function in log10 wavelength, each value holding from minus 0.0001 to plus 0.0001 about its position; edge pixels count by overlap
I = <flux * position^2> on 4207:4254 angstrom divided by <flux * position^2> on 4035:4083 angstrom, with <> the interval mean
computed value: 1.20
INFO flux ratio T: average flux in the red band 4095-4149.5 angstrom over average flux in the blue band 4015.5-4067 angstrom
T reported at 1.19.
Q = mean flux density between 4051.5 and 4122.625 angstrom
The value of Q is 10.2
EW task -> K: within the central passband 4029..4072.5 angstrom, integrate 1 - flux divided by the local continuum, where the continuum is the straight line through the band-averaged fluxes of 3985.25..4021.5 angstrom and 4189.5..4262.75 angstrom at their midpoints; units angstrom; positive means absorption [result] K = 3.4 angstrom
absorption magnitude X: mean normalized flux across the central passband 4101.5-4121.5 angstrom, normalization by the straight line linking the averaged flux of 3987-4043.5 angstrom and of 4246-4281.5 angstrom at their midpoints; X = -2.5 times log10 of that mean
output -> -0.16 mag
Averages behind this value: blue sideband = 9.08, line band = 10.8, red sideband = 9.73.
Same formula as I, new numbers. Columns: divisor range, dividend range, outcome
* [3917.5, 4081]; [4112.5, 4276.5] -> 1.60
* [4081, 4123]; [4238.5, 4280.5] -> 0.95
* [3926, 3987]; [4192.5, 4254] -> 2.45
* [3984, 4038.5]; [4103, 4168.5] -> 1.30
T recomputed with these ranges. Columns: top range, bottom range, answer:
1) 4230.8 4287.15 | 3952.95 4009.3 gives 1.53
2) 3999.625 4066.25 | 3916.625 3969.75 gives 2.27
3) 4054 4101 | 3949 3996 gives 1.69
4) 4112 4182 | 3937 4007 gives 1.84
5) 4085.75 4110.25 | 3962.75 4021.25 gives 1.51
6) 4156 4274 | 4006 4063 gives 1.10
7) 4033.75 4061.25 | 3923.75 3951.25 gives 2.57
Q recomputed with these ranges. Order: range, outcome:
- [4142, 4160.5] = 9.87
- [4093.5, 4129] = 10.9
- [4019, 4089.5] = 9.09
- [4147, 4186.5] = 10.9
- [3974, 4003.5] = 7.69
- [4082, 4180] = 10.9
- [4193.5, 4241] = 9.41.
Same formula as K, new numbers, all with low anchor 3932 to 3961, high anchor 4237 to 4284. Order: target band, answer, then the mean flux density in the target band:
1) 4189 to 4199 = -2.2 angstrom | 10.7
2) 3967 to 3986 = -2.3 angstrom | 5.41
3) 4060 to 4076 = -3.6 angstrom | 7.93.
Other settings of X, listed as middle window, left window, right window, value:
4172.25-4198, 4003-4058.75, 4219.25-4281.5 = -0.15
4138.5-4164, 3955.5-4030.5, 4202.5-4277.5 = -0.20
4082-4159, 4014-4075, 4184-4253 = -0.18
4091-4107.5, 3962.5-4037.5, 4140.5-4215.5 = -0.14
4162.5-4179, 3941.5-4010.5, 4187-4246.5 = -0.20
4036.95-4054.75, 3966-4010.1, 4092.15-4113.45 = -0.02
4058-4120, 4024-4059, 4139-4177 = -0.07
